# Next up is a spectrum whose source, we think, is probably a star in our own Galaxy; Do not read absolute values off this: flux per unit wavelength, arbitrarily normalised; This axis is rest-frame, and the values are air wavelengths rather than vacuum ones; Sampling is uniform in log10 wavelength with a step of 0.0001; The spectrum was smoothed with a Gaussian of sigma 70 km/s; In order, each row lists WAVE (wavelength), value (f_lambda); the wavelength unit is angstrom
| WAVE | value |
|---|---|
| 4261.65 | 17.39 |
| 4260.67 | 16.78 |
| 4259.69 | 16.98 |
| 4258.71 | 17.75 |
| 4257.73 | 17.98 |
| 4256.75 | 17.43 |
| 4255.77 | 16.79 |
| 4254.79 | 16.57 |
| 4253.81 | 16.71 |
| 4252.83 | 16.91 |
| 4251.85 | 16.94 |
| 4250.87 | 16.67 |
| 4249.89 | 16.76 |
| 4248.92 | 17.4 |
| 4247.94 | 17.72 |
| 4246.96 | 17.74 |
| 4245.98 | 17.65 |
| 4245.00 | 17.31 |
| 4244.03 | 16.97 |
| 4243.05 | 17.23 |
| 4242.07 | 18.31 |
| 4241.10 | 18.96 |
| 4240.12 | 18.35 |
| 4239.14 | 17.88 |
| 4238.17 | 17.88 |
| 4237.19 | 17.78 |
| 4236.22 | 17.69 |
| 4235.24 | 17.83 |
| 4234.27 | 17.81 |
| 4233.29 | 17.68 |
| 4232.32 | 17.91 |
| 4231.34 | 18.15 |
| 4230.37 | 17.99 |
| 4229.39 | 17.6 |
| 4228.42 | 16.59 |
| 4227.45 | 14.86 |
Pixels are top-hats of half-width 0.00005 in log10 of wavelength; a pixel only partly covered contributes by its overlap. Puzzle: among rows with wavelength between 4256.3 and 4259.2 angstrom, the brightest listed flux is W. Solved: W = 17.98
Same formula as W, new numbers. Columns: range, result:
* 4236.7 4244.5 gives 18.96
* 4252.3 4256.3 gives 16.91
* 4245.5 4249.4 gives 17.74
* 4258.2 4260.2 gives 17.75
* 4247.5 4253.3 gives 17.72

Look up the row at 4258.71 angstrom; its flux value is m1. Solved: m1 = 17.75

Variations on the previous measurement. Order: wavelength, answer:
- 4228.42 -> 16.59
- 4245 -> 17.31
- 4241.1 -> 18.96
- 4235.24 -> 17.83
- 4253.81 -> 16.71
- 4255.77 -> 16.79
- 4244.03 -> 16.97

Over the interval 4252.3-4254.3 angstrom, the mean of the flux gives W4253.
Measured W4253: 16.8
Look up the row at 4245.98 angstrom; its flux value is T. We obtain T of 17.65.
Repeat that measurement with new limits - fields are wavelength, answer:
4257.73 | 17.98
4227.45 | 14.86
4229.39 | 17.6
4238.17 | 17.88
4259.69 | 16.98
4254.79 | 16.57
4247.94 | 17.72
